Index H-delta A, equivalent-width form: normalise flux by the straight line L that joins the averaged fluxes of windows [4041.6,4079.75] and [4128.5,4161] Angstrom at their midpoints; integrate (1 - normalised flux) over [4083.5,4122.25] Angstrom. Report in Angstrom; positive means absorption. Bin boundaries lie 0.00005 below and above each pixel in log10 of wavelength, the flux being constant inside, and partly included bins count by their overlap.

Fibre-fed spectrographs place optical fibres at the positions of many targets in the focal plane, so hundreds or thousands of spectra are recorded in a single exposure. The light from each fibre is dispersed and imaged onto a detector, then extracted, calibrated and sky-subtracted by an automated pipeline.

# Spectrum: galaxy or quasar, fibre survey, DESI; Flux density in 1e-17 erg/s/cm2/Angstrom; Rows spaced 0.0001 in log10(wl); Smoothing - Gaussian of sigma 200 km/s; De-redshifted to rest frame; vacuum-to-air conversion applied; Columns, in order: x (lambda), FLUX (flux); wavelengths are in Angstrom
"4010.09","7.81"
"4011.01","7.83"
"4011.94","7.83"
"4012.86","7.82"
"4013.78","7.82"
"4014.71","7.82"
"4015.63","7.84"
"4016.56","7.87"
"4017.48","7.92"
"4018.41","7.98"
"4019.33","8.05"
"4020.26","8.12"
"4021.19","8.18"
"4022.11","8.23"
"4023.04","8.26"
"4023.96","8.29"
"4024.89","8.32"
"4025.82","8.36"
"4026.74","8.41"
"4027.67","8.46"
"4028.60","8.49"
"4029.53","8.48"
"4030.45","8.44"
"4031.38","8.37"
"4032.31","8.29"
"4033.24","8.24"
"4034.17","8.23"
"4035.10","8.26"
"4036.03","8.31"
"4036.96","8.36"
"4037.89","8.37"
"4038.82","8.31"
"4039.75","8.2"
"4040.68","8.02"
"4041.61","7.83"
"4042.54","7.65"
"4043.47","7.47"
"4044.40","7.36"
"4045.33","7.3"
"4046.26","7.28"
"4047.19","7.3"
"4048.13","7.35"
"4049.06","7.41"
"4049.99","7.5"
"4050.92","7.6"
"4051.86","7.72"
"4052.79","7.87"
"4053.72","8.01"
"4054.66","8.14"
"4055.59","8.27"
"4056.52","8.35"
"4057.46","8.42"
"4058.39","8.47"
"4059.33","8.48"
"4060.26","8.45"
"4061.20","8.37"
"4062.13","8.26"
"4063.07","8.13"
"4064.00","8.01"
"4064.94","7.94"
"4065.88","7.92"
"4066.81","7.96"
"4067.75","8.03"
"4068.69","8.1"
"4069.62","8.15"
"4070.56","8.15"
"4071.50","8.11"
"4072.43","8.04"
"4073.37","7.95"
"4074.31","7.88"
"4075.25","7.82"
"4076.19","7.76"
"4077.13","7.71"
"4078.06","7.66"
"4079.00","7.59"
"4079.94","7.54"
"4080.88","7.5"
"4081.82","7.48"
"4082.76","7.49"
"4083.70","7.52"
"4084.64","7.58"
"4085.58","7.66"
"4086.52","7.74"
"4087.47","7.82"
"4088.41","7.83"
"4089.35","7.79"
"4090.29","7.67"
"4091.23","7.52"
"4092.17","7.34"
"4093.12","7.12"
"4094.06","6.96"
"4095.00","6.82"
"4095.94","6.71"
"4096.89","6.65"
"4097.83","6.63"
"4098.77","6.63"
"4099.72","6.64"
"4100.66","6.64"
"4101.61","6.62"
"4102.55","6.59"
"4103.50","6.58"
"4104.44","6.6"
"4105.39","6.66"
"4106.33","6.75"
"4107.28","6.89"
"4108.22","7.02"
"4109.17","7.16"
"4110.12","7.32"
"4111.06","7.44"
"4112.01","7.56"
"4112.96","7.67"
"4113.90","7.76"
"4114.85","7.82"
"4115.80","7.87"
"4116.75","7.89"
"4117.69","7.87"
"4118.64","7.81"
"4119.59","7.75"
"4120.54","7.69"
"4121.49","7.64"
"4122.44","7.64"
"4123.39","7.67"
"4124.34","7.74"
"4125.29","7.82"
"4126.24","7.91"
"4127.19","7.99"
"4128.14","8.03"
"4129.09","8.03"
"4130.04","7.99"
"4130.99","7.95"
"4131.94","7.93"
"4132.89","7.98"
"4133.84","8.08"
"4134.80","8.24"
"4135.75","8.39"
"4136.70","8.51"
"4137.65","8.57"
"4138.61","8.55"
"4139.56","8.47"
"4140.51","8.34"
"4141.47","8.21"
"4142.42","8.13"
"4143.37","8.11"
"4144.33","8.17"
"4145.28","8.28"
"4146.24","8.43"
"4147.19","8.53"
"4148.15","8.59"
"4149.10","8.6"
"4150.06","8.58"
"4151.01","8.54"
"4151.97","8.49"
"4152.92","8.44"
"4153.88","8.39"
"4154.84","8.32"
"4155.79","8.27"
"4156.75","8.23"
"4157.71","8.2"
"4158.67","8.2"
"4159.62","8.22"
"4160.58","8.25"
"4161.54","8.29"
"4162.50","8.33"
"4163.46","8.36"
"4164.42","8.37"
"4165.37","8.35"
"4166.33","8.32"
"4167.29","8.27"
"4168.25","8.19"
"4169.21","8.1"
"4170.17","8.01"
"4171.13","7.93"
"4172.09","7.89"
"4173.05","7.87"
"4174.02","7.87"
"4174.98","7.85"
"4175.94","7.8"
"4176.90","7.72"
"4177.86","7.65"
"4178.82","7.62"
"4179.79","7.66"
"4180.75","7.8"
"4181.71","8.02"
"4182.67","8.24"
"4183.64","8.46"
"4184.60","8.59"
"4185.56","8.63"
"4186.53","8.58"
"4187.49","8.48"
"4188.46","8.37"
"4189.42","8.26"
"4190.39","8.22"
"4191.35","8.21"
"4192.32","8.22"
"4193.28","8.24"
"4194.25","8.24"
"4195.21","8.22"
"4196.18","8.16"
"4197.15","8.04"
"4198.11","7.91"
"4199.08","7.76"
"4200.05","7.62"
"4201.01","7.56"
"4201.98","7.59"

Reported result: 3.9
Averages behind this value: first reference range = 7.9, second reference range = 8.3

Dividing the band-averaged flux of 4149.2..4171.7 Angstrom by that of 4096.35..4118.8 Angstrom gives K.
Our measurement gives 1.17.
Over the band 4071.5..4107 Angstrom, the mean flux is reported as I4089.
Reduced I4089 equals 7.29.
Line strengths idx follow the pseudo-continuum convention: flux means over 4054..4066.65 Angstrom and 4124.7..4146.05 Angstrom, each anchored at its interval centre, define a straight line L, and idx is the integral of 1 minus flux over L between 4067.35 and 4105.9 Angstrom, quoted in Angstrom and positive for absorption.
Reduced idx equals 3.8 Angstrom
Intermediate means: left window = 8.24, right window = 8.17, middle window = 7.39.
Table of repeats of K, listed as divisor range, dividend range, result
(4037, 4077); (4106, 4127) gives 0.95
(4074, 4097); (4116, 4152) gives 1.08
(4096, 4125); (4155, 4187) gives 1.12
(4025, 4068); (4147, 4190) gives 1.02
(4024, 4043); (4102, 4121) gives 0.89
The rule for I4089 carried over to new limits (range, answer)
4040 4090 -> 7.85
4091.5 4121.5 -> 7.15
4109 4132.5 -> 7.77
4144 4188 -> 8.22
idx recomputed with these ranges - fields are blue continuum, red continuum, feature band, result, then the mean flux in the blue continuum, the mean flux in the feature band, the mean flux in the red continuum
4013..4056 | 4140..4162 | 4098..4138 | 3.4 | 8.01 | 7.55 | 8.34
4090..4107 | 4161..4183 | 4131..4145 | -1.5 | 6.83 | 8.25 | 8.02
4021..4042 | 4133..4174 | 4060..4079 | 0.7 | 8.3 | 8.01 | 8.29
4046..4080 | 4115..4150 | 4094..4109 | 2.5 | 7.95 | 6.71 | 8.1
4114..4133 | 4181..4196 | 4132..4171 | -1.3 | 7.85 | 8.32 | 8.32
